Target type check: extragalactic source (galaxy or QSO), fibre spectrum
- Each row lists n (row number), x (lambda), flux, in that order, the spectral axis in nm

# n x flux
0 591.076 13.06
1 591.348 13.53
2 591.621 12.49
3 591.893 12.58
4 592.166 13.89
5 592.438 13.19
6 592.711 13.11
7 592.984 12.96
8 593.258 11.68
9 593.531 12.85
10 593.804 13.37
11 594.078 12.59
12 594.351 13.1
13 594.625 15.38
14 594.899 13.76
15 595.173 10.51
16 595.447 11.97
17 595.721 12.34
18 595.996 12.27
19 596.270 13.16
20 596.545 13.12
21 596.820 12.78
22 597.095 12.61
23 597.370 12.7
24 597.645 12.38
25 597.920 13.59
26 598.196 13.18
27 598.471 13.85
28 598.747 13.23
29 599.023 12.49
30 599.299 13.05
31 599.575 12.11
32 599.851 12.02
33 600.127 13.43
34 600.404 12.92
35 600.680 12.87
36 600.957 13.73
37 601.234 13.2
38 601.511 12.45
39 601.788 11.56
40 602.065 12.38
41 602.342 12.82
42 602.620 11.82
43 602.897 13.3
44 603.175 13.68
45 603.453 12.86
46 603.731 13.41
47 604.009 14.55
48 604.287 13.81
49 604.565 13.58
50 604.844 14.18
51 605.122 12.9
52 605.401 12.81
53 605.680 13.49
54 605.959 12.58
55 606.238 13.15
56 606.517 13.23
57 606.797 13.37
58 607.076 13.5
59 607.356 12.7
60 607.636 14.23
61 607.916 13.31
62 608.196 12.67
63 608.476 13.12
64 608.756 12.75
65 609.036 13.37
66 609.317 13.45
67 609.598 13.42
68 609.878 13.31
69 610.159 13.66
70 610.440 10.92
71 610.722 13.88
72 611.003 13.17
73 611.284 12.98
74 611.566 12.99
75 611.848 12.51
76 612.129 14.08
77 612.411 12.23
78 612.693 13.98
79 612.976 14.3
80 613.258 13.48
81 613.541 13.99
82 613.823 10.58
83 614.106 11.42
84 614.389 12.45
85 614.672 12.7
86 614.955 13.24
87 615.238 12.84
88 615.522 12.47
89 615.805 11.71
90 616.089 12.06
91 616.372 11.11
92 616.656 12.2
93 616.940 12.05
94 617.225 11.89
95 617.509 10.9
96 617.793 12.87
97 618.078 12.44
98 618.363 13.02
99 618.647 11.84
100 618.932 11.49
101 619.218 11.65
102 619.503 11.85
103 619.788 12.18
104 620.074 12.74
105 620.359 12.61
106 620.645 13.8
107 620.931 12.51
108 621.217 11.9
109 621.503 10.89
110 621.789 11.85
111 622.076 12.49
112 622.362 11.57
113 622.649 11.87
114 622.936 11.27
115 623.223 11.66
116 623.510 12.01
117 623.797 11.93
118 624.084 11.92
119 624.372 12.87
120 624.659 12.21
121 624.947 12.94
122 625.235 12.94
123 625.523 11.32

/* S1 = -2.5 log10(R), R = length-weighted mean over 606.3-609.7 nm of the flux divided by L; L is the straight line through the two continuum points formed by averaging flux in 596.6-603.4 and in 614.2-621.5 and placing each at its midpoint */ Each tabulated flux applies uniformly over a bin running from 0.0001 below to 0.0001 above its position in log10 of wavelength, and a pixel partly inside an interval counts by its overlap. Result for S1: -0.06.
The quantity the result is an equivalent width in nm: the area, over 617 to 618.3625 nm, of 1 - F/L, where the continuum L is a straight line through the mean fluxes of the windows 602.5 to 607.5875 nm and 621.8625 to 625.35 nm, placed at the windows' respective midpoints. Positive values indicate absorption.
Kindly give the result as 0.04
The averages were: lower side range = 13.3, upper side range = 12.1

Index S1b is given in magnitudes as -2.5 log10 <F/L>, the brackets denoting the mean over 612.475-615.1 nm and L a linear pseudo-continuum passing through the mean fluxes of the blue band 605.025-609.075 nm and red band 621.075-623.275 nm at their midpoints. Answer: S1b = -0.033 mag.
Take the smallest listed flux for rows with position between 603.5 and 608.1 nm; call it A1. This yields 12.58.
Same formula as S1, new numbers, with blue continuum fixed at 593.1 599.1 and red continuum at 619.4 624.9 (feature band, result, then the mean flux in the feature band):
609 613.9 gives -0.06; 13.2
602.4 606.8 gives -0.06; 13.3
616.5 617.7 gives 0.04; 11.8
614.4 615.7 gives -0.04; 12.7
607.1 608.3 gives -0.06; 13.3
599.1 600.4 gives 0.01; 12.7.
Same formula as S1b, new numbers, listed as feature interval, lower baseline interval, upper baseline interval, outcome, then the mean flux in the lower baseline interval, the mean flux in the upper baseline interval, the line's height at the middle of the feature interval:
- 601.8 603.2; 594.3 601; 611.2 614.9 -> 0.023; 12.9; 12.9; 12.9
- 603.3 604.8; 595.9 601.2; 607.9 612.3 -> -0.054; 12.9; 13.1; 13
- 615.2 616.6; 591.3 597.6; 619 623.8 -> 0.019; 12.8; 12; 12.2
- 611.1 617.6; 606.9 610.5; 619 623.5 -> 0.010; 13.2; 12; 12.7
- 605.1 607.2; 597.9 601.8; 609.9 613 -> -0.009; 12.9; 13.1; 13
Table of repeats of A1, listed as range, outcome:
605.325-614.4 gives 10.58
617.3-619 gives 10.9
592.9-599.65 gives 10.51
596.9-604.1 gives 11.56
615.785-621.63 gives 10.89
